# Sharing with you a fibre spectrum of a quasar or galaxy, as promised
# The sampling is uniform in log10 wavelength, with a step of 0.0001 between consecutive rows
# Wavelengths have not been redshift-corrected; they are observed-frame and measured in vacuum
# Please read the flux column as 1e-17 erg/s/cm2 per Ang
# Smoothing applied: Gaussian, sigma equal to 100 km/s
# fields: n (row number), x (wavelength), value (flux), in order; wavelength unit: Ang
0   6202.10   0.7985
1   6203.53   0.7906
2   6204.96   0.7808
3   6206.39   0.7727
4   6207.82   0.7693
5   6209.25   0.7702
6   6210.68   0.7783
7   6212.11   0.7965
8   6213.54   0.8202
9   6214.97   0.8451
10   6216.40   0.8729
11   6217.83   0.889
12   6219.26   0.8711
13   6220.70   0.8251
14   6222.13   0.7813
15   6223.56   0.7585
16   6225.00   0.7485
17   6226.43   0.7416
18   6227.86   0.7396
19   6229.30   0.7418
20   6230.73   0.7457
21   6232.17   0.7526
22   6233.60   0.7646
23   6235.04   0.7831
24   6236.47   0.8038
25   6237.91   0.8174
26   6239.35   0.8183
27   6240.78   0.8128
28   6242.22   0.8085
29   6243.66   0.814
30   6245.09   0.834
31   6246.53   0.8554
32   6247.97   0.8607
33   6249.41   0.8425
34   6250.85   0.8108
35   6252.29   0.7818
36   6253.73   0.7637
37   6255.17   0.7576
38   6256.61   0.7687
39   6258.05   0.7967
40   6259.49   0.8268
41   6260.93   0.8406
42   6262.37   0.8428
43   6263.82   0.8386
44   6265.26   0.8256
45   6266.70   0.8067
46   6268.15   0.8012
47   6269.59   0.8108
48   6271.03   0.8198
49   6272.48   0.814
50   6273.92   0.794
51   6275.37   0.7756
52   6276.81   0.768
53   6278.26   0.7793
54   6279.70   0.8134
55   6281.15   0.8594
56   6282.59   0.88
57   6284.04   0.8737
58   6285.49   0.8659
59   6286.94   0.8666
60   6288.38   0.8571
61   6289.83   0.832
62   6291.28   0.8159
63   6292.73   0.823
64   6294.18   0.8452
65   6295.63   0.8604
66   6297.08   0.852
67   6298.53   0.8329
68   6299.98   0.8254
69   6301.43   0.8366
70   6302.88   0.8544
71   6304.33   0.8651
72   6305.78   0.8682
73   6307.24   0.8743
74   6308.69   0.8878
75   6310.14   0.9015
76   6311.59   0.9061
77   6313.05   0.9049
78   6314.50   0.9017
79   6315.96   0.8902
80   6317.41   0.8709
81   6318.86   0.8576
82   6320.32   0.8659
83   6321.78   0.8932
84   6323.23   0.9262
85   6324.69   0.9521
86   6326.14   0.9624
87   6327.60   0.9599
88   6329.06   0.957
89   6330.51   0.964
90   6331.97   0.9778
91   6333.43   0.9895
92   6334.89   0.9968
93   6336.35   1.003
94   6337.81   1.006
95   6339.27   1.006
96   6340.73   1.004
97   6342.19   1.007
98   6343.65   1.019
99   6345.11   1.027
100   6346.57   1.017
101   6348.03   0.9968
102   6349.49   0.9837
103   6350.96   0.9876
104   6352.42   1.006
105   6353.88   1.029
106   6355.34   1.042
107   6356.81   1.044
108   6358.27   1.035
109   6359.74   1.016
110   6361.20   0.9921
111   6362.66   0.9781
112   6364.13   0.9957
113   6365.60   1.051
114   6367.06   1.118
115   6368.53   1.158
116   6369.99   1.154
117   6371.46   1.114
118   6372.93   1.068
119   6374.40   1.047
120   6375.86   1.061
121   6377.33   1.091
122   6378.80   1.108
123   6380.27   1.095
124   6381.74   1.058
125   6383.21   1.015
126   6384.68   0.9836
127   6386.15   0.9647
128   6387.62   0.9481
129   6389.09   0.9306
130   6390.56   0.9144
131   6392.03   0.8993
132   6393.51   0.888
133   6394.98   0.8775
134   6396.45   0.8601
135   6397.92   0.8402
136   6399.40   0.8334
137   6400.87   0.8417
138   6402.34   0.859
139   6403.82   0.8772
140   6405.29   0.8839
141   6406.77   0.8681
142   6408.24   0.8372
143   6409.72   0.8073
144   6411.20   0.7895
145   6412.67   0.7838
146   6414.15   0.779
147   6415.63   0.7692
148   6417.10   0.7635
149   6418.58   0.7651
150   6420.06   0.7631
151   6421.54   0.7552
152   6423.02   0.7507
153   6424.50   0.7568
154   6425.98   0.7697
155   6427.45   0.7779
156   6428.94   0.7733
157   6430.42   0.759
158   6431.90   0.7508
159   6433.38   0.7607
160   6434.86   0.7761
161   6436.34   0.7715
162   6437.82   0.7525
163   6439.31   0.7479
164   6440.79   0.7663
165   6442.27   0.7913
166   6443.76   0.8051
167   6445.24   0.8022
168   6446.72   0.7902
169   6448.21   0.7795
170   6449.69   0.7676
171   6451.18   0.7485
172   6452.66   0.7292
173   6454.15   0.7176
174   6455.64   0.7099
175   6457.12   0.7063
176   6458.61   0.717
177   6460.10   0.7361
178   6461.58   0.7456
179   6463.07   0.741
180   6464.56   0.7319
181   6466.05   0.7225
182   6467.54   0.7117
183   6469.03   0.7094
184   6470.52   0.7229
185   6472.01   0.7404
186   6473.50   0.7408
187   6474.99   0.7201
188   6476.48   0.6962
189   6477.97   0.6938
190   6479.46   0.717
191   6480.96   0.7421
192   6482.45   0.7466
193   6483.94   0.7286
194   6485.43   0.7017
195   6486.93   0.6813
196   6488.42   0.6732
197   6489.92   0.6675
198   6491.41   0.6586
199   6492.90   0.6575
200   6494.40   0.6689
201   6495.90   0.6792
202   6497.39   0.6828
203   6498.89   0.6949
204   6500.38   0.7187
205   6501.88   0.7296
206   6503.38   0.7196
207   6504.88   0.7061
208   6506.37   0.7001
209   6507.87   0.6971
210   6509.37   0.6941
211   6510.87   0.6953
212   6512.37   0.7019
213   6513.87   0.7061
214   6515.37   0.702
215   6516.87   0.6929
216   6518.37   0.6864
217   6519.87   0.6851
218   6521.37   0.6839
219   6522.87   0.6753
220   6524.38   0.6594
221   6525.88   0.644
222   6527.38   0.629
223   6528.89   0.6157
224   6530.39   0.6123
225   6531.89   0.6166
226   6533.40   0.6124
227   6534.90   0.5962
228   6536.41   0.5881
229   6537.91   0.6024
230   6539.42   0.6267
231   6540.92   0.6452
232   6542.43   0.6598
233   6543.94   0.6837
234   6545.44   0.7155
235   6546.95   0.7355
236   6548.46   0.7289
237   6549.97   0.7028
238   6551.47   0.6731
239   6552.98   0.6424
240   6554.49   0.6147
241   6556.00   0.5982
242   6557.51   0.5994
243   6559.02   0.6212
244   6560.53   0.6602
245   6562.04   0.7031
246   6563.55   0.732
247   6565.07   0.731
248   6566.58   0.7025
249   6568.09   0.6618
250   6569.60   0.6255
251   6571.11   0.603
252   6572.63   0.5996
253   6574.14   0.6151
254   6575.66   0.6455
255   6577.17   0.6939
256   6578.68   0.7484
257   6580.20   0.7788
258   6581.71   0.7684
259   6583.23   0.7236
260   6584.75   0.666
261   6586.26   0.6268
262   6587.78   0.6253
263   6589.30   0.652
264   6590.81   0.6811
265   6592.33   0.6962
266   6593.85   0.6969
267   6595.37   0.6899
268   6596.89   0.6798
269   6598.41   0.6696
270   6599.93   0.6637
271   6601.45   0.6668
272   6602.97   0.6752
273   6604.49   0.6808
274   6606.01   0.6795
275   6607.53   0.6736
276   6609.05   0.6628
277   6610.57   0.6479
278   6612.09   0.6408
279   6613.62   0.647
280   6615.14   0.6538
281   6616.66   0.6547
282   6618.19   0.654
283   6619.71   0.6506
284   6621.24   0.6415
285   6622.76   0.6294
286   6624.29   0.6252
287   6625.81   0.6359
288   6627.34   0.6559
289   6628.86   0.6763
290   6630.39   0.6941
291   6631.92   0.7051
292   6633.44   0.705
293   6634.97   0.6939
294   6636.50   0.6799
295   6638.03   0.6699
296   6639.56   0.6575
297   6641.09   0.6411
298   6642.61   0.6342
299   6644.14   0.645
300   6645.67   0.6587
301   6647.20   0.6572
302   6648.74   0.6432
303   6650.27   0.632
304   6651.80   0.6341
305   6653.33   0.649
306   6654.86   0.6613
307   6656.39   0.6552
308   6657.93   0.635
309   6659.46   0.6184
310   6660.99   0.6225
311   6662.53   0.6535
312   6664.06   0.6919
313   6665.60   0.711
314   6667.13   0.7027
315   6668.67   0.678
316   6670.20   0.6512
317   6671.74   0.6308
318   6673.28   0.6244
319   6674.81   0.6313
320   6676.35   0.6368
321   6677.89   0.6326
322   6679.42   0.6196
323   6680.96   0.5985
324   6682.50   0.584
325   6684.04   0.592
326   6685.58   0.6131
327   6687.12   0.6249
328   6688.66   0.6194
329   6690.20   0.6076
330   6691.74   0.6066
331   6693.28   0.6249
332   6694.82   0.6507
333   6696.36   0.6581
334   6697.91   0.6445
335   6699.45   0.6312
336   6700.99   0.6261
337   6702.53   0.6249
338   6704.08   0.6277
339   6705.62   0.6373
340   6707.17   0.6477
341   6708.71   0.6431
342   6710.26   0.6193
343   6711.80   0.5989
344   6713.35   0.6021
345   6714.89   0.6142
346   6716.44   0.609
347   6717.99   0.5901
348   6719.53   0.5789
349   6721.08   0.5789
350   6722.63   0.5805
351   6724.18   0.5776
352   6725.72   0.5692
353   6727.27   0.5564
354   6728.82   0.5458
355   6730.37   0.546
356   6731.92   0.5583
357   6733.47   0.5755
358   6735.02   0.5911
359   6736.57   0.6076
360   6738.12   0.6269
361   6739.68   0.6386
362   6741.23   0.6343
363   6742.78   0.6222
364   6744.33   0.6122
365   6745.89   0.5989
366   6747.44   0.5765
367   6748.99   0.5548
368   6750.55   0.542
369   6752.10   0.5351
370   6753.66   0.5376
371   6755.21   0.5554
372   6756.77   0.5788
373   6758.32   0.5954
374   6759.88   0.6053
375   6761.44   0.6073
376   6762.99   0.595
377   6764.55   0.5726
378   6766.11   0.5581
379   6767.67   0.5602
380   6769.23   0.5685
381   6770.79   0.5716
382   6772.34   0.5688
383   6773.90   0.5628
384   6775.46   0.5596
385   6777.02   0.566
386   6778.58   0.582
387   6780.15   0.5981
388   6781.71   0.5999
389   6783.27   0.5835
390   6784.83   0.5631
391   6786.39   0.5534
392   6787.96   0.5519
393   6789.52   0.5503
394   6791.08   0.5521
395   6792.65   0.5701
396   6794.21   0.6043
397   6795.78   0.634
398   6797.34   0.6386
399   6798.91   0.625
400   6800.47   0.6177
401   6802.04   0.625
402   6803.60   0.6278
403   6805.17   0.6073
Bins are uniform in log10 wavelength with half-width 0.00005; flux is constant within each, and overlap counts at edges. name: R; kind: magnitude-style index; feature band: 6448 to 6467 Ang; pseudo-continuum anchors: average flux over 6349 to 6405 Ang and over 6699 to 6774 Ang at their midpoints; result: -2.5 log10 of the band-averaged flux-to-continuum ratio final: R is 0.23 mag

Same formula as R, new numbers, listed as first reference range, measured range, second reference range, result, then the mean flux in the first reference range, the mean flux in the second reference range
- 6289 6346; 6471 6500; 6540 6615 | 0.086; 0.914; 0.672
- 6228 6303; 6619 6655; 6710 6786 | -0.036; 0.816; 0.582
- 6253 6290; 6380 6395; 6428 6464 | -0.231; 0.818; 0.756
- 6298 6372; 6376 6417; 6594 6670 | 0.001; 0.967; 0.661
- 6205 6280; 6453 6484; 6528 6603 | -0.029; 0.801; 0.663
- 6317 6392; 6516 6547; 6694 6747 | 0.243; 1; 0.606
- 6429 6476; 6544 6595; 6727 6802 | 0.016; 0.748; 0.582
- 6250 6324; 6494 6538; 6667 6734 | 0.068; 0.84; 0.612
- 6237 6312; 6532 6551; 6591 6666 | 0.072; 0.83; 0.661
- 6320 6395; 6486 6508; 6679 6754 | 0.226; 1.01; 0.601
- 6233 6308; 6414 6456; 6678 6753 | -0.031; 0.824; 0.603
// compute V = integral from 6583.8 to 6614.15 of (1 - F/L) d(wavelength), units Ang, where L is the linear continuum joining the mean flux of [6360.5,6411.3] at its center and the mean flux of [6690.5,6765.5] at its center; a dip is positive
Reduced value 2.9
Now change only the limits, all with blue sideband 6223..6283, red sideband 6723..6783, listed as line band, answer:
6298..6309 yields -1.1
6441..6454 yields -1.1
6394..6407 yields -2.2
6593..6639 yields -1.9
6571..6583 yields -0.6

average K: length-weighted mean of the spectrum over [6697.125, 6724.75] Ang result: 0.613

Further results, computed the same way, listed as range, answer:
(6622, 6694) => 0.646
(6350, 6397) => 1.02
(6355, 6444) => 0.898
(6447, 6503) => 0.715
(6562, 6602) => 0.679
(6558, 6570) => 0.68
